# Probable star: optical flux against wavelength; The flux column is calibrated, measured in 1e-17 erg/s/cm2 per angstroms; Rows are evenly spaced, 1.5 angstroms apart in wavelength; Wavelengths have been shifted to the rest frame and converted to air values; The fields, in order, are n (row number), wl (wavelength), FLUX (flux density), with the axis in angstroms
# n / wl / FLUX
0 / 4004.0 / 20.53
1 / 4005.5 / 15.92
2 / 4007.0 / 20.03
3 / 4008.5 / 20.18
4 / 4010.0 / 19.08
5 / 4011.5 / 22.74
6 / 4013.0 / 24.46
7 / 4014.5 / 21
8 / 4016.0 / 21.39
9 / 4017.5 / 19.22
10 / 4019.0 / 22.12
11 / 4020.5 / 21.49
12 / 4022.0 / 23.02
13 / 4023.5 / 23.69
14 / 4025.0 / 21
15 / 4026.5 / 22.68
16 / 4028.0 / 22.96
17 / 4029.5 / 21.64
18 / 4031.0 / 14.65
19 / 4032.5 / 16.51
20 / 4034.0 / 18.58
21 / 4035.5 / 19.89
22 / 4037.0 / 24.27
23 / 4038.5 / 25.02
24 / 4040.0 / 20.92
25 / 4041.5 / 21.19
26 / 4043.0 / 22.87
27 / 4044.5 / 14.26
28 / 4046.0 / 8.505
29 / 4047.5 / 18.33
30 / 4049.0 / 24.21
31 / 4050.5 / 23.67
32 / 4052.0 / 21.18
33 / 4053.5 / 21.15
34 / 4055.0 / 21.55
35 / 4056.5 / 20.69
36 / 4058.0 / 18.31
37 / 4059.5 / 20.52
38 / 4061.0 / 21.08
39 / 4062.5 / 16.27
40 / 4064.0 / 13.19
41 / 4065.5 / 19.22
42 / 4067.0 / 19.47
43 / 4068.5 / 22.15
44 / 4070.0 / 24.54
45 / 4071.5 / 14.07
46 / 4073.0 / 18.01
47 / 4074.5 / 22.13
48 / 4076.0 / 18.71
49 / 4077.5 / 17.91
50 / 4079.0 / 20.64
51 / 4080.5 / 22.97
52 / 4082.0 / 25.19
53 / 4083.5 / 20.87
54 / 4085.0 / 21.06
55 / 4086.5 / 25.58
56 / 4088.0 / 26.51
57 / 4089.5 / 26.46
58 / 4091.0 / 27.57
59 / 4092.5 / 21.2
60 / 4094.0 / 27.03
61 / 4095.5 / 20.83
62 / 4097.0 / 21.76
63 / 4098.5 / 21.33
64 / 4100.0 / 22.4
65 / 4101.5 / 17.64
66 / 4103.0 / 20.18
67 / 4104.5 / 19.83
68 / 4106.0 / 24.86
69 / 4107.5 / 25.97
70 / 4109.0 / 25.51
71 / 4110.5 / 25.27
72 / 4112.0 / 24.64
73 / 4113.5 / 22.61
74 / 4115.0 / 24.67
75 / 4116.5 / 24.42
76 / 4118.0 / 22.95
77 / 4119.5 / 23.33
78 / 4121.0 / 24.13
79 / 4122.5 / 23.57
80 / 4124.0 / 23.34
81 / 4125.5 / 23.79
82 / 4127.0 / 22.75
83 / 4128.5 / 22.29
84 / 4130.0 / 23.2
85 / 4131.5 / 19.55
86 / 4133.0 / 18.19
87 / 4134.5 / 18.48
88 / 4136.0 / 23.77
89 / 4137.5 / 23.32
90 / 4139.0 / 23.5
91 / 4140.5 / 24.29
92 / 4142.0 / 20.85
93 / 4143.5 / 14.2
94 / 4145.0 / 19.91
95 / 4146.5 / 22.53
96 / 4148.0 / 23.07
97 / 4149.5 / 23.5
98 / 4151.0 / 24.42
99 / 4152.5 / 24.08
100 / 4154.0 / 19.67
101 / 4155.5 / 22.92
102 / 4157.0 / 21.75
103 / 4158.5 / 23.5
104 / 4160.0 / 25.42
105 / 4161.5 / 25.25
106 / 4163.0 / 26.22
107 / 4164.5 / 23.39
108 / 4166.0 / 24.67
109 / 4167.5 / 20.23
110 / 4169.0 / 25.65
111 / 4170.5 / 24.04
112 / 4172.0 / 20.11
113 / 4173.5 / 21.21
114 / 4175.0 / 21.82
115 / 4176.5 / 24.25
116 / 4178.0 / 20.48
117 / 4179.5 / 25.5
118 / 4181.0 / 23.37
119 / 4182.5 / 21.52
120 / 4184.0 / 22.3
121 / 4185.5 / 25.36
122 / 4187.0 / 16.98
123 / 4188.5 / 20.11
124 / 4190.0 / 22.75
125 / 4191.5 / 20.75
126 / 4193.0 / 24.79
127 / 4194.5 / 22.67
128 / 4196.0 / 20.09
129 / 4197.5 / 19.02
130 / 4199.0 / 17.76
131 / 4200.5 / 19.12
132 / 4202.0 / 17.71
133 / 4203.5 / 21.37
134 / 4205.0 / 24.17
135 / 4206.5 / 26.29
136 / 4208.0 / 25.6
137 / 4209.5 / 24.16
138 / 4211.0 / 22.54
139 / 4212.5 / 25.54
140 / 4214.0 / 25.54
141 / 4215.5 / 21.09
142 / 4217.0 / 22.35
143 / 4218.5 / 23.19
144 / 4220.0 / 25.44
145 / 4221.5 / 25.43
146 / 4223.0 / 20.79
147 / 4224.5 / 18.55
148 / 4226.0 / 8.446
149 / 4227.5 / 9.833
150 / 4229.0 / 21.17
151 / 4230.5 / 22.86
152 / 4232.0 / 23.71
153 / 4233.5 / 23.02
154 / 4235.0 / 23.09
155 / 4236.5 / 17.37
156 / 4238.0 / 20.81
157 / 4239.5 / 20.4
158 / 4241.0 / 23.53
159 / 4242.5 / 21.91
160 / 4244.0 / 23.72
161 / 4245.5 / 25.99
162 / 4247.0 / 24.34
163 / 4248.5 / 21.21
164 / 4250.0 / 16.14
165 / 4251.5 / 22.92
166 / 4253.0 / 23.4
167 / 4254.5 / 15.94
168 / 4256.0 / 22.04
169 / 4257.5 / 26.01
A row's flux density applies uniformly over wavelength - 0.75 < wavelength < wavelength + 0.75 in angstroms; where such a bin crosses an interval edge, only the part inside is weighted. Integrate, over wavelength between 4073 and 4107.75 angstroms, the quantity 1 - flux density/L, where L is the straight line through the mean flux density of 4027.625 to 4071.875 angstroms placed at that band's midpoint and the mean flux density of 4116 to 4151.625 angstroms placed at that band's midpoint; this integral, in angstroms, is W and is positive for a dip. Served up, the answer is -2.5 angstroms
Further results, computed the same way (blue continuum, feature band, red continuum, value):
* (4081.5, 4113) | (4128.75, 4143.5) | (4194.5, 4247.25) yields 1.0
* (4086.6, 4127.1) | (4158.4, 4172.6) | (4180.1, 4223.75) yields -0.7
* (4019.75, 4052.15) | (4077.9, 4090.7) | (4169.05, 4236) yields -1.7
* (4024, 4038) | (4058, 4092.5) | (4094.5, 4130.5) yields 1.3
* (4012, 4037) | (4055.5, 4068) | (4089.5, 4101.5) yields 1.9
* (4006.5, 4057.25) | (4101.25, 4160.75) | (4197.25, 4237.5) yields -4.4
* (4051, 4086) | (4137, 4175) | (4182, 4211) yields -2.6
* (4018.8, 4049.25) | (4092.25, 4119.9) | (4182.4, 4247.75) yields -2.9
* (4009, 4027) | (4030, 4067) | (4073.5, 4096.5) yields 4.7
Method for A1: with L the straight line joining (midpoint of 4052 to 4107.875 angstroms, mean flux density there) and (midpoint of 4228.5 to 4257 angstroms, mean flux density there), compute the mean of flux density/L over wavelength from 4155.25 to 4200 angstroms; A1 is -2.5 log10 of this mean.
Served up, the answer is -0.041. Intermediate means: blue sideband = 21.3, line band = 22.4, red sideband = 21.8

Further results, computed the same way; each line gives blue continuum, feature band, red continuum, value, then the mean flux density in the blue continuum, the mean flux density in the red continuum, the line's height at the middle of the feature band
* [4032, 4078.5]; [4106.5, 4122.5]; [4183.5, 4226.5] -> -0.19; 19.6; 21.8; 20.5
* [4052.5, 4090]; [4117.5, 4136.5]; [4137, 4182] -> -0.01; 20.7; 22.8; 22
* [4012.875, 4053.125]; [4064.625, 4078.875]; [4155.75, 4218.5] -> 0.08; 20.6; 22.6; 21.1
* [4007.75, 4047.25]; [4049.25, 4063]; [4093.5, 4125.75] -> 0.04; 20.5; 23.1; 21.4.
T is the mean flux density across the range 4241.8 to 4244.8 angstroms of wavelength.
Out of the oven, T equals 22.9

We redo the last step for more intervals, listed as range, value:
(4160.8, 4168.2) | 24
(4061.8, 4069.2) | 18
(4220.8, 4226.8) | 18.2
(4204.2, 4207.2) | 25.1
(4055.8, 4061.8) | 20.1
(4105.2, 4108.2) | 25.3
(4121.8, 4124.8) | 23.5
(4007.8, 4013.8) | 21.6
